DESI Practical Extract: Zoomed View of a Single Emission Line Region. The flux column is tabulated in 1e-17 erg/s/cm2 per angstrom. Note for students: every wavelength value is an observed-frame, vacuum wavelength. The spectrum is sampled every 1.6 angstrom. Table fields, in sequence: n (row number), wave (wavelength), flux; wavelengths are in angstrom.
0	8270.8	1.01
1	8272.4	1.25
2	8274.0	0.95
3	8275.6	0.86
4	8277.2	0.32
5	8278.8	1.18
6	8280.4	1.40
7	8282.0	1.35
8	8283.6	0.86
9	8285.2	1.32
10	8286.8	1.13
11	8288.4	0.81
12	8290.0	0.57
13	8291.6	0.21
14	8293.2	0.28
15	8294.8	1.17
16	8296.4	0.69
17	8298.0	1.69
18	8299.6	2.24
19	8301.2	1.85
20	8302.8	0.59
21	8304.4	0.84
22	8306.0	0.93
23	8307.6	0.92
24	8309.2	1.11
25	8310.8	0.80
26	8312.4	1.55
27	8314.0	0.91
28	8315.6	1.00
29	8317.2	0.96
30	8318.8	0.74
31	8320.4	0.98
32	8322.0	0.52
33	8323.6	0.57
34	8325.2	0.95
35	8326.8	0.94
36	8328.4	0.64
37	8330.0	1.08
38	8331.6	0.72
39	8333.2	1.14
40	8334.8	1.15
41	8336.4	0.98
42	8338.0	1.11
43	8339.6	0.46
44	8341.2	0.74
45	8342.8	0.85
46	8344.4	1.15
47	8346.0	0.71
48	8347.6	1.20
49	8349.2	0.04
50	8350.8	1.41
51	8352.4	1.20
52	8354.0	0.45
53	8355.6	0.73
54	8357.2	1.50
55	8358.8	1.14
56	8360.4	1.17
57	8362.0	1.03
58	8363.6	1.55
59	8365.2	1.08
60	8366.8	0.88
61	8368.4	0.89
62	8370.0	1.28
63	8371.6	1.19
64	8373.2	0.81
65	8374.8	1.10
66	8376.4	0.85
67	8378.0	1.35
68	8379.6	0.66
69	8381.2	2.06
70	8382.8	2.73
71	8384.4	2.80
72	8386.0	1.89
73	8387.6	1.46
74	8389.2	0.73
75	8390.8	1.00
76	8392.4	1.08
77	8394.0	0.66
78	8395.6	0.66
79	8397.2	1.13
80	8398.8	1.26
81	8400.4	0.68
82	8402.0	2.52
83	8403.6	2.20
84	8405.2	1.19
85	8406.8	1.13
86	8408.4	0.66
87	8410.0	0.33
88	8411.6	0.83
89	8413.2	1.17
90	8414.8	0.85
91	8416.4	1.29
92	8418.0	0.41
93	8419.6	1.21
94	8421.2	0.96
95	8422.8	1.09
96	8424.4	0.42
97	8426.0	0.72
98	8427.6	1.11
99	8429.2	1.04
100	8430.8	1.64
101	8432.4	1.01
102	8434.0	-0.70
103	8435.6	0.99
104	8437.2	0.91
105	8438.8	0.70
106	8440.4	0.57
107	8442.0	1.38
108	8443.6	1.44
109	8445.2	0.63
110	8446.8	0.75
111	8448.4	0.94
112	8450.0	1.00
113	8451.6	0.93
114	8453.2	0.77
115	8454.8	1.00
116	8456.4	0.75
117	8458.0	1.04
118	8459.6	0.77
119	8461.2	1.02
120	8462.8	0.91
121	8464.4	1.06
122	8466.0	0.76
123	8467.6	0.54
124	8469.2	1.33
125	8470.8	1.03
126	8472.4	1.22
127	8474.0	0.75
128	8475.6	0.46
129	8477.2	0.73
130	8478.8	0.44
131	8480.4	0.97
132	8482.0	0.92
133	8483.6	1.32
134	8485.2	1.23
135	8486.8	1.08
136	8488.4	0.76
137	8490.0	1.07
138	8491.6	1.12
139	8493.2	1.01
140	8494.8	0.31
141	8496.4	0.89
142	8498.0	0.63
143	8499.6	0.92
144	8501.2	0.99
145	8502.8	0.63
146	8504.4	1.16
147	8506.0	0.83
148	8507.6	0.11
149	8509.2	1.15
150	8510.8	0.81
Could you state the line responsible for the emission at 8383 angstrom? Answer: [S II] 6716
